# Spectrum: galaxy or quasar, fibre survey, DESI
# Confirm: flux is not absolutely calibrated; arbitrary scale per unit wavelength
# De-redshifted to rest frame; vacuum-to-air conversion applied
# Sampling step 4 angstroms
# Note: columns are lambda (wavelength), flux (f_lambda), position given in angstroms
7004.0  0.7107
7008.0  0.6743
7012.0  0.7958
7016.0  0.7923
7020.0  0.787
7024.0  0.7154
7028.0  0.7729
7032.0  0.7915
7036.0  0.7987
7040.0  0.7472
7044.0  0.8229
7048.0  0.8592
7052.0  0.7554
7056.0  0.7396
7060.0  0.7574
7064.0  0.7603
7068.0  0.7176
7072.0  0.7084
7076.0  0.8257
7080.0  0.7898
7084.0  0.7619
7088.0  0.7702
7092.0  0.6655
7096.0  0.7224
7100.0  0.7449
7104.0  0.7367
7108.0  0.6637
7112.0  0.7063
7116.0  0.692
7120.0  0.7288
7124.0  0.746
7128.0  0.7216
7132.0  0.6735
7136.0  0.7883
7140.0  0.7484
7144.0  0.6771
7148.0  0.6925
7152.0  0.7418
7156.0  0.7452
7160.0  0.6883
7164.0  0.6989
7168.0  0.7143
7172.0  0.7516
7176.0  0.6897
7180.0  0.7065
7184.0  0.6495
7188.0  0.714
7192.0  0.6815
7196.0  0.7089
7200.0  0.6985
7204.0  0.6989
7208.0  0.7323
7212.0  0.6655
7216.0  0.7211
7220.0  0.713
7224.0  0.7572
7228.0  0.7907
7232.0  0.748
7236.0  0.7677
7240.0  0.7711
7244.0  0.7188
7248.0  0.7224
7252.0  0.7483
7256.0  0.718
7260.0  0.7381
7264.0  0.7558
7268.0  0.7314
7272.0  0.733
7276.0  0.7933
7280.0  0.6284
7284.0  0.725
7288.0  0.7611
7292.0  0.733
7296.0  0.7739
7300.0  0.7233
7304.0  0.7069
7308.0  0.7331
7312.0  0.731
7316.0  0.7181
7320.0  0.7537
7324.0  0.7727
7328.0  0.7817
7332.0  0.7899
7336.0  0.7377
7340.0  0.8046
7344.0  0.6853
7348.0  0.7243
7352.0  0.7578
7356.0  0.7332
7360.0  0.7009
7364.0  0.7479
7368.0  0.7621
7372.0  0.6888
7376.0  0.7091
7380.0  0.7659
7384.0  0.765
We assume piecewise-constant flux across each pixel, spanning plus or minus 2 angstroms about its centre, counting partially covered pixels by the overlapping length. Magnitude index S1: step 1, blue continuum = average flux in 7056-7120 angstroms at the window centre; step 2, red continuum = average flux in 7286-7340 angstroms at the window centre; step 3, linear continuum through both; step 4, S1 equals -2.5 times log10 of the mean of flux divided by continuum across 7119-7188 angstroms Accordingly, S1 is 0.04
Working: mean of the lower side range 0.735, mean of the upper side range 0.75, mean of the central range 0.715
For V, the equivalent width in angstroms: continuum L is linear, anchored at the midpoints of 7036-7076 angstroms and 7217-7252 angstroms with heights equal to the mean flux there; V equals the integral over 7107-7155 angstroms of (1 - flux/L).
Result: 2.71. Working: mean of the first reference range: 0.768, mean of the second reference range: 0.748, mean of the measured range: 0.717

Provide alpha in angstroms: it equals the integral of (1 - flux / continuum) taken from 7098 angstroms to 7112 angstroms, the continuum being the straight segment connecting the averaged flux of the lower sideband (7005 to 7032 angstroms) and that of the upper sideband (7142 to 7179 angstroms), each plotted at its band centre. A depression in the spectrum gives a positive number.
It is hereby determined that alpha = 0.3 angstroms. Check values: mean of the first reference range 0.757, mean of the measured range 0.714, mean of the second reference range 0.711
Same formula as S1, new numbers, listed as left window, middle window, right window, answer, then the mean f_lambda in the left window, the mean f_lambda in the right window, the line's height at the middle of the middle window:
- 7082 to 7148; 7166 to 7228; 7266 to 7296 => 0.03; 0.721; 0.732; 0.726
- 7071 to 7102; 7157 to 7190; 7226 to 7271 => 0.07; 0.75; 0.746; 0.748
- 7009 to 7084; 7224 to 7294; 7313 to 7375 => 0.02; 0.773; 0.743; 0.752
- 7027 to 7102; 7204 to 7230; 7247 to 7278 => 0.03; 0.764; 0.743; 0.748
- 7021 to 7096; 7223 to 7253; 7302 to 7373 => -0.01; 0.764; 0.741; 0.749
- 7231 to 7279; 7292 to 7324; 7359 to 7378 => 0.00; 0.743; 0.723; 0.734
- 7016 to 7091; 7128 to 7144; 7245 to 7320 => 0.04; 0.77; 0.732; 0.757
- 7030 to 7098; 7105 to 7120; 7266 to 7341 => 0.10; 0.764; 0.743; 0.76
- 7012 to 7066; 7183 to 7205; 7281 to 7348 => 0.10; 0.778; 0.743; 0.758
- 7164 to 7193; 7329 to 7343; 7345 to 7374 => -0.07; 0.702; 0.729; 0.726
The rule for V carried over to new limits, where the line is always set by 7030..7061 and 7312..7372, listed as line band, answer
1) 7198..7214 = 1.4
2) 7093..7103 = 0.7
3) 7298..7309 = 0.4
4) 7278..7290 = 0.8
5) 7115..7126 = 0.7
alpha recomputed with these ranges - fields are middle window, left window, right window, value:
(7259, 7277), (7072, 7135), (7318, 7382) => -0.2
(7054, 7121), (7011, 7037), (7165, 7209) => 1.3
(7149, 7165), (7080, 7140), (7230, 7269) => 0.3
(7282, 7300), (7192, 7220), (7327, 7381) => -0.5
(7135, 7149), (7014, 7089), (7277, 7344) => 0.7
